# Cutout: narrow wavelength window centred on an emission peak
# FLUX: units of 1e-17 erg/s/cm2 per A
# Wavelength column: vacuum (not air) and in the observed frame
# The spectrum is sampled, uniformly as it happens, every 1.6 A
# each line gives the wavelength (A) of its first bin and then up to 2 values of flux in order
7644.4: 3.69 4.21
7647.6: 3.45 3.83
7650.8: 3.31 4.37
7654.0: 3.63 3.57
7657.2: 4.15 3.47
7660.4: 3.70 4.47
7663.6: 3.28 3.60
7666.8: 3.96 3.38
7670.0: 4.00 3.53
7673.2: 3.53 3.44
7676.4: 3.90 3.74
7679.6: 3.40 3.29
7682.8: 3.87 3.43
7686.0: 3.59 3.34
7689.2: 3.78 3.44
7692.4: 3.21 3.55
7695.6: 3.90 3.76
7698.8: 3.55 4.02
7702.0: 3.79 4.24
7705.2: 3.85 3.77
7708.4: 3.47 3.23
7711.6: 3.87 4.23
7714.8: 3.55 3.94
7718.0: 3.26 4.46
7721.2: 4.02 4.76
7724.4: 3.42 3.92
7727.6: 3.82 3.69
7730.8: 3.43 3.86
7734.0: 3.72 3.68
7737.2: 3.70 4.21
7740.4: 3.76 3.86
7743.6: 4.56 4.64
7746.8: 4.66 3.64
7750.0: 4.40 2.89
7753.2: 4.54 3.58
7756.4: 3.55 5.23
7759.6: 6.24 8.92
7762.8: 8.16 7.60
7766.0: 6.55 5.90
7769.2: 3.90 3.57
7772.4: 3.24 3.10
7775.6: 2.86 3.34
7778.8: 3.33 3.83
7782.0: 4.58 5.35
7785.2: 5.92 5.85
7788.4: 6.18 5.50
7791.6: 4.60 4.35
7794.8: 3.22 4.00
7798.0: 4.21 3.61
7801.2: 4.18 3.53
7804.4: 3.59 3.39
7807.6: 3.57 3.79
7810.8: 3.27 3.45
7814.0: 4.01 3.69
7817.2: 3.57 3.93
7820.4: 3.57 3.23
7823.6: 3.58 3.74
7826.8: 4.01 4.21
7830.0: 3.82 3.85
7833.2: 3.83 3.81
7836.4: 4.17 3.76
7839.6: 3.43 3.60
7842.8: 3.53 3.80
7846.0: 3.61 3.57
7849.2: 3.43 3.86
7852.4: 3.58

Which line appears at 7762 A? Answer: H-alpha 6563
